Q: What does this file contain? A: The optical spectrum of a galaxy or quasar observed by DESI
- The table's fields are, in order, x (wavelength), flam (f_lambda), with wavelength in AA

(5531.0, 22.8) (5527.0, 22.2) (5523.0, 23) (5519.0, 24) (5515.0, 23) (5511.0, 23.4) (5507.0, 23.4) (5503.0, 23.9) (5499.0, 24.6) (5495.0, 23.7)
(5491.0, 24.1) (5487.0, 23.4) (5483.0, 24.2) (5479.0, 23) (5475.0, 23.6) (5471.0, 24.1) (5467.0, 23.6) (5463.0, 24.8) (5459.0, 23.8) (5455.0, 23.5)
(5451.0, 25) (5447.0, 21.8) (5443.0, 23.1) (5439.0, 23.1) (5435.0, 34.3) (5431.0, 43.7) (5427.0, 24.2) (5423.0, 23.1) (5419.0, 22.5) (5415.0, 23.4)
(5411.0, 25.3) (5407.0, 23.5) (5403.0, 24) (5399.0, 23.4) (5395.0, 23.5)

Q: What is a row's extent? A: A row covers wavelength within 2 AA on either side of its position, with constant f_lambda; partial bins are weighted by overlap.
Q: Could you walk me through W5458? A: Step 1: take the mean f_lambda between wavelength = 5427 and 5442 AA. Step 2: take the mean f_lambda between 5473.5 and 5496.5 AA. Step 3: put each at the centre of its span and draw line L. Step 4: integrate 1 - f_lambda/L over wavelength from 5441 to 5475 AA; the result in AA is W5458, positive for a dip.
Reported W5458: 5.06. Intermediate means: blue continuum 31.7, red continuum 23.7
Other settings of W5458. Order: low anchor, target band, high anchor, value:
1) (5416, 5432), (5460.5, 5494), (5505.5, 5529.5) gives 1.36 AA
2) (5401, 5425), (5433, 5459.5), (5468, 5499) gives -1.46 AA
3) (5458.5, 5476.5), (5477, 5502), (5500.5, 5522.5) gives -0.08 AA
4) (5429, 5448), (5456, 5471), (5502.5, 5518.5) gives 1.86 AA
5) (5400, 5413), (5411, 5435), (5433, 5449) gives -2.77 AA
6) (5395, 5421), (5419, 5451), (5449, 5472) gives -4.32 AA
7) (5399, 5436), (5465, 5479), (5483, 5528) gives 0.63 AA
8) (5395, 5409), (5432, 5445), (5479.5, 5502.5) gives -2.40 AA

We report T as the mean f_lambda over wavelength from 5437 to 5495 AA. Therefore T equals 23.7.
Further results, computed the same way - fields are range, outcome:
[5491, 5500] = 24.1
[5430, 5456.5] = 27.3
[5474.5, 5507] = 23.8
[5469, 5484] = 23.7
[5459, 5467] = 24.2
